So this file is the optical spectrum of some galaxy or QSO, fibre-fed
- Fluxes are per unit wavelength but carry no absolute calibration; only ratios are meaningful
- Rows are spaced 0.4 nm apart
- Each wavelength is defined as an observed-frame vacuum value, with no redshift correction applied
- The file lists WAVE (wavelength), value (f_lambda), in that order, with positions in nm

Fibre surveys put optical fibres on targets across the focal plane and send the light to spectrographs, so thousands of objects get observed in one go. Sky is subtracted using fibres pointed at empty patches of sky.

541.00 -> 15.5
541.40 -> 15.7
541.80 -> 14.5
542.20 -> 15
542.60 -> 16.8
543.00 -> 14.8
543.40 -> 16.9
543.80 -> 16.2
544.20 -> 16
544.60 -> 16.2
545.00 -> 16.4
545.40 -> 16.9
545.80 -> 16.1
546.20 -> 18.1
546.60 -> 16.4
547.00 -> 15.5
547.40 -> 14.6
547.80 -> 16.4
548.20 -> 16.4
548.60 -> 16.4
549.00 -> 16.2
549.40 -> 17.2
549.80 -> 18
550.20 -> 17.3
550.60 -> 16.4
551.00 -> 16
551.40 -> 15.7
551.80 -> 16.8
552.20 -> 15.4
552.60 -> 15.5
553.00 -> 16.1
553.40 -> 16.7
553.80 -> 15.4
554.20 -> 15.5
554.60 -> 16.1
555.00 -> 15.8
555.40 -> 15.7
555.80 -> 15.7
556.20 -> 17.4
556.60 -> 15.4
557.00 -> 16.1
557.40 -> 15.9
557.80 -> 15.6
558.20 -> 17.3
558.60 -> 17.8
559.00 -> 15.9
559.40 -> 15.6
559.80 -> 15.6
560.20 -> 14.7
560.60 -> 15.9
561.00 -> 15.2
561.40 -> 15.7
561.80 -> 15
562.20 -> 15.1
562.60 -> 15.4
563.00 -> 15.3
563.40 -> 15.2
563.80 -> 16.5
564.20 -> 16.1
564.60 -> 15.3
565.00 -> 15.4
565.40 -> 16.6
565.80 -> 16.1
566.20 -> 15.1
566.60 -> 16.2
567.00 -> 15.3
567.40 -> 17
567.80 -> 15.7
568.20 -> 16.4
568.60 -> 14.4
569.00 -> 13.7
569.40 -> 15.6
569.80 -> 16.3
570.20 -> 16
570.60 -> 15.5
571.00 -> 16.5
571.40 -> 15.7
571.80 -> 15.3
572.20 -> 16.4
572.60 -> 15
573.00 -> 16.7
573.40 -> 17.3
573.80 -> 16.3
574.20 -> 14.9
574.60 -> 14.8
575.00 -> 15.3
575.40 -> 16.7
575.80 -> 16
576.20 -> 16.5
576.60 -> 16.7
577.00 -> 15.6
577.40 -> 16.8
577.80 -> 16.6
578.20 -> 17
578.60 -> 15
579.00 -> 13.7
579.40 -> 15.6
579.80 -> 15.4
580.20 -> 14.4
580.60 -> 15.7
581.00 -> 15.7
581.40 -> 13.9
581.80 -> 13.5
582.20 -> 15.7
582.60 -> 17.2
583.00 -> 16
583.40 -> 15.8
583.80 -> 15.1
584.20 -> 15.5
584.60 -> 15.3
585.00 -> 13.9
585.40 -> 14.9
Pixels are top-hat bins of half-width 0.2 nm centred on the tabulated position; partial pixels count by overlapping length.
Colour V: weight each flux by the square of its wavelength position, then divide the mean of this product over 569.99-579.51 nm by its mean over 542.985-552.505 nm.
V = 1.07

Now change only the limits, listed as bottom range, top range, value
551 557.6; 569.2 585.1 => 1.07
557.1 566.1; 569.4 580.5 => 1.05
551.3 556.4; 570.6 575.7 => 1.06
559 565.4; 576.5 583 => 1.06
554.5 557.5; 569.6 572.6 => 1.05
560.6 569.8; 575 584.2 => 1.06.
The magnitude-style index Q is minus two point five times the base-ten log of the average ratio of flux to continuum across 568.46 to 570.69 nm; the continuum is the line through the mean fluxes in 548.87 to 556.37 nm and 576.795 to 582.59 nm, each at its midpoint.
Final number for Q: 0.03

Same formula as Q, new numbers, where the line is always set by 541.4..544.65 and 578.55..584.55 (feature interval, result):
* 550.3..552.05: -0.04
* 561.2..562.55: 0.02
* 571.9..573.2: -0.04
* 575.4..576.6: -0.08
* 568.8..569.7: 0.04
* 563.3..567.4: -0.03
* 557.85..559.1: -0.09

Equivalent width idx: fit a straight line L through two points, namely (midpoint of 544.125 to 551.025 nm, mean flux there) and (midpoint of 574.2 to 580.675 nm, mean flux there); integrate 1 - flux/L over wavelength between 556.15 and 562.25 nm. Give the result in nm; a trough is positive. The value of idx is 0.12 nm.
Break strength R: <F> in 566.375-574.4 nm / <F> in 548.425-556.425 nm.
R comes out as 0.97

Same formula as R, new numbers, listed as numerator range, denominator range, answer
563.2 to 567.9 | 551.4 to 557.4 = 0.99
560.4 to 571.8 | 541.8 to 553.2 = 0.96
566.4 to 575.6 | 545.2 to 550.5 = 0.95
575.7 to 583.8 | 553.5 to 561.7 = 0.98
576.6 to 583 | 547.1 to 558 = 0.96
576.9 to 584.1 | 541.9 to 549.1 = 0.96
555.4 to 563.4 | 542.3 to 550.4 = 0.96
